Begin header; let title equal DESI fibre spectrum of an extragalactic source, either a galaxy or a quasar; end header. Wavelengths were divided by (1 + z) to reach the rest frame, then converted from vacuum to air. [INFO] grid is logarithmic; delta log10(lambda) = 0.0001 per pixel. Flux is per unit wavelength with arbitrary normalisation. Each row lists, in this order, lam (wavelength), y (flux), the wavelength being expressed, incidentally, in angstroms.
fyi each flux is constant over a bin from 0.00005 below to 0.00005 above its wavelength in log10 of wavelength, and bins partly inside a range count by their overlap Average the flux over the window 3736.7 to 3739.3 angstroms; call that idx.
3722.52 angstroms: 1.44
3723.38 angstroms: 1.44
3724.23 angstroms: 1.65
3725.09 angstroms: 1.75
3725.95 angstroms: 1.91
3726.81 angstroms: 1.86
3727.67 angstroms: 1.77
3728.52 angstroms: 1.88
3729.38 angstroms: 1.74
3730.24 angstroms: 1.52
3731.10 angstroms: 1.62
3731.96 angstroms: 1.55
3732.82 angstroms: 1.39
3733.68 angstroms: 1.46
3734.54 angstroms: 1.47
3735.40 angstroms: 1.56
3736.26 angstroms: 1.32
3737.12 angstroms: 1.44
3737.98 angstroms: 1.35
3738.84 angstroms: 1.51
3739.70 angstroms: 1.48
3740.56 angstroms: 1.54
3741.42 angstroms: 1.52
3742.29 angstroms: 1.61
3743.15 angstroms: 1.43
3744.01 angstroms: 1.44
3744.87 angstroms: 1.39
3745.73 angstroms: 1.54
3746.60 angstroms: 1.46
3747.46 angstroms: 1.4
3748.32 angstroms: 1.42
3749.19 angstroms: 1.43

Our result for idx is 1.44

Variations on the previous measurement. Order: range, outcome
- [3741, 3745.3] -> 1.48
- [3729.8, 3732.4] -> 1.56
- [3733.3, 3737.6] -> 1.45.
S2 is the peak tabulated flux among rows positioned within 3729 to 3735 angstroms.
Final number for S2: 1.74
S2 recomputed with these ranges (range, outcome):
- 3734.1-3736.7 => 1.56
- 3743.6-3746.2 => 1.54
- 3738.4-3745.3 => 1.61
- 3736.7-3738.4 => 1.44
